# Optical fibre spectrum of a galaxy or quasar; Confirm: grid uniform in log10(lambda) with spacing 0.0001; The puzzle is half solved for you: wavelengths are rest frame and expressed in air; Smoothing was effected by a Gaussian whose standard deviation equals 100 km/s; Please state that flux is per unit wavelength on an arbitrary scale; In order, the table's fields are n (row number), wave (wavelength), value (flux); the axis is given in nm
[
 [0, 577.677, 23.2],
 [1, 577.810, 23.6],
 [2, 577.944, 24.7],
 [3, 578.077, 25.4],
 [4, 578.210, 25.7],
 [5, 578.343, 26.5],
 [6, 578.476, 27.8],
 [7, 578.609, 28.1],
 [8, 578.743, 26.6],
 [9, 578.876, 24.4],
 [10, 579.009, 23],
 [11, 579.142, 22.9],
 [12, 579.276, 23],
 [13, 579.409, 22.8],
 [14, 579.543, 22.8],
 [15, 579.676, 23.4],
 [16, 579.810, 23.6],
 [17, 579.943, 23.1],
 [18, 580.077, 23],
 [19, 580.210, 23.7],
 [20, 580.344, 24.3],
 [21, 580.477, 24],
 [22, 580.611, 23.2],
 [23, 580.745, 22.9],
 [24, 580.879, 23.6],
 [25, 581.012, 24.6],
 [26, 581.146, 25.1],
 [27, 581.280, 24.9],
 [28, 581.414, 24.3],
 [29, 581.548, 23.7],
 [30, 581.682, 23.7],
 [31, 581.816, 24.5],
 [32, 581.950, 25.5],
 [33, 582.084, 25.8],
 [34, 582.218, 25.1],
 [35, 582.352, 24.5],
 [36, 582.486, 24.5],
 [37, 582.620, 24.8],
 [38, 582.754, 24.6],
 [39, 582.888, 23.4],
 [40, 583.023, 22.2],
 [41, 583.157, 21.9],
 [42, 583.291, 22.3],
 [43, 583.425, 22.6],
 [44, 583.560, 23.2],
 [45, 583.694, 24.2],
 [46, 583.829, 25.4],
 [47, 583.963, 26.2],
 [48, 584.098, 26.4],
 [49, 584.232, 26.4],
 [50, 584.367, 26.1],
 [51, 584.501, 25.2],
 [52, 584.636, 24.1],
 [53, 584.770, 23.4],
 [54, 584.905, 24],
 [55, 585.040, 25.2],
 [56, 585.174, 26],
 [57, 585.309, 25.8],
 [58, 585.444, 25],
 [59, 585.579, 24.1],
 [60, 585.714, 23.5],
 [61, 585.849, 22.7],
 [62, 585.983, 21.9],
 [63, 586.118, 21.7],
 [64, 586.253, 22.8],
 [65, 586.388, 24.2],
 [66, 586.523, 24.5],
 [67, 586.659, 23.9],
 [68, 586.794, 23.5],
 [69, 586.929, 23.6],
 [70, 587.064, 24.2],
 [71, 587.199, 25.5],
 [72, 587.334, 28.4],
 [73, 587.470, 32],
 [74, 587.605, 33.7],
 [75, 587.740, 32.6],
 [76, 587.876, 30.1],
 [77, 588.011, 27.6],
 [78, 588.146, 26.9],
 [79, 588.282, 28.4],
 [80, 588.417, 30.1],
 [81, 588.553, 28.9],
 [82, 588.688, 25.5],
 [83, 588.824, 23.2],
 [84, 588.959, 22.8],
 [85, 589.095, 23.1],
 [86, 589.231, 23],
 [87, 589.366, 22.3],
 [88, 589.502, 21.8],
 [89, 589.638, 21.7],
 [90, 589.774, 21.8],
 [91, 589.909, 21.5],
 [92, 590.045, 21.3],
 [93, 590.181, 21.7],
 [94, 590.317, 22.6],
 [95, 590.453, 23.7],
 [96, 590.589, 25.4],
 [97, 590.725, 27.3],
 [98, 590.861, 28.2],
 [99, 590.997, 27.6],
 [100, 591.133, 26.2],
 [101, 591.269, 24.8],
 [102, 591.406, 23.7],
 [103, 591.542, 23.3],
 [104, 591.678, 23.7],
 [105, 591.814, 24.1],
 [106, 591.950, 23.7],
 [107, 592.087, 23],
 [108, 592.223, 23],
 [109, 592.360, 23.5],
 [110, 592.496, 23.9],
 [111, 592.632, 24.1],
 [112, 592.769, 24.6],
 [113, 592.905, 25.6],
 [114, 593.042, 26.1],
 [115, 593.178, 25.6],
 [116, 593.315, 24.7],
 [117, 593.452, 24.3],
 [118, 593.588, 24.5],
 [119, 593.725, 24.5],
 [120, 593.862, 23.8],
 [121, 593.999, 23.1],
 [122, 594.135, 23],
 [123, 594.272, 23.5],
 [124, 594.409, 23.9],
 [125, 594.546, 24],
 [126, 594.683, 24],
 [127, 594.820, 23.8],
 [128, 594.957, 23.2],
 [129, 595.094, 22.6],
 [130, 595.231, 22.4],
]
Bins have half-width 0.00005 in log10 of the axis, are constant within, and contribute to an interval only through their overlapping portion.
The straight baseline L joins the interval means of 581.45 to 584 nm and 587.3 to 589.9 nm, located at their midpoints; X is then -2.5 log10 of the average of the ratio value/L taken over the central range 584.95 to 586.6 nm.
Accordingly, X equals 0.06 mag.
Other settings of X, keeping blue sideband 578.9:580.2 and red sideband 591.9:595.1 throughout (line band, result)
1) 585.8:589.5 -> -0.09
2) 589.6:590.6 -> 0.07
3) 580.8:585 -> -0.05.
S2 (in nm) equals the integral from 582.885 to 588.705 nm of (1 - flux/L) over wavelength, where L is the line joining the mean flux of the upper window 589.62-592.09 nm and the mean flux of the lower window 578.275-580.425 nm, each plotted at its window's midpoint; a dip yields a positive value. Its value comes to -0.315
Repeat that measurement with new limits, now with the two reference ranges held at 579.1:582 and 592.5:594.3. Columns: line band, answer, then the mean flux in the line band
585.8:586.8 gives 0.04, 23.1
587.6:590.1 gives -0.13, 25.4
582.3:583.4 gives 0.02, 23.5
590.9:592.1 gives -0.01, 24.6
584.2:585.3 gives -0.05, 25.1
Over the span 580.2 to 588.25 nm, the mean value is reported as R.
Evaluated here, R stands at 24.9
